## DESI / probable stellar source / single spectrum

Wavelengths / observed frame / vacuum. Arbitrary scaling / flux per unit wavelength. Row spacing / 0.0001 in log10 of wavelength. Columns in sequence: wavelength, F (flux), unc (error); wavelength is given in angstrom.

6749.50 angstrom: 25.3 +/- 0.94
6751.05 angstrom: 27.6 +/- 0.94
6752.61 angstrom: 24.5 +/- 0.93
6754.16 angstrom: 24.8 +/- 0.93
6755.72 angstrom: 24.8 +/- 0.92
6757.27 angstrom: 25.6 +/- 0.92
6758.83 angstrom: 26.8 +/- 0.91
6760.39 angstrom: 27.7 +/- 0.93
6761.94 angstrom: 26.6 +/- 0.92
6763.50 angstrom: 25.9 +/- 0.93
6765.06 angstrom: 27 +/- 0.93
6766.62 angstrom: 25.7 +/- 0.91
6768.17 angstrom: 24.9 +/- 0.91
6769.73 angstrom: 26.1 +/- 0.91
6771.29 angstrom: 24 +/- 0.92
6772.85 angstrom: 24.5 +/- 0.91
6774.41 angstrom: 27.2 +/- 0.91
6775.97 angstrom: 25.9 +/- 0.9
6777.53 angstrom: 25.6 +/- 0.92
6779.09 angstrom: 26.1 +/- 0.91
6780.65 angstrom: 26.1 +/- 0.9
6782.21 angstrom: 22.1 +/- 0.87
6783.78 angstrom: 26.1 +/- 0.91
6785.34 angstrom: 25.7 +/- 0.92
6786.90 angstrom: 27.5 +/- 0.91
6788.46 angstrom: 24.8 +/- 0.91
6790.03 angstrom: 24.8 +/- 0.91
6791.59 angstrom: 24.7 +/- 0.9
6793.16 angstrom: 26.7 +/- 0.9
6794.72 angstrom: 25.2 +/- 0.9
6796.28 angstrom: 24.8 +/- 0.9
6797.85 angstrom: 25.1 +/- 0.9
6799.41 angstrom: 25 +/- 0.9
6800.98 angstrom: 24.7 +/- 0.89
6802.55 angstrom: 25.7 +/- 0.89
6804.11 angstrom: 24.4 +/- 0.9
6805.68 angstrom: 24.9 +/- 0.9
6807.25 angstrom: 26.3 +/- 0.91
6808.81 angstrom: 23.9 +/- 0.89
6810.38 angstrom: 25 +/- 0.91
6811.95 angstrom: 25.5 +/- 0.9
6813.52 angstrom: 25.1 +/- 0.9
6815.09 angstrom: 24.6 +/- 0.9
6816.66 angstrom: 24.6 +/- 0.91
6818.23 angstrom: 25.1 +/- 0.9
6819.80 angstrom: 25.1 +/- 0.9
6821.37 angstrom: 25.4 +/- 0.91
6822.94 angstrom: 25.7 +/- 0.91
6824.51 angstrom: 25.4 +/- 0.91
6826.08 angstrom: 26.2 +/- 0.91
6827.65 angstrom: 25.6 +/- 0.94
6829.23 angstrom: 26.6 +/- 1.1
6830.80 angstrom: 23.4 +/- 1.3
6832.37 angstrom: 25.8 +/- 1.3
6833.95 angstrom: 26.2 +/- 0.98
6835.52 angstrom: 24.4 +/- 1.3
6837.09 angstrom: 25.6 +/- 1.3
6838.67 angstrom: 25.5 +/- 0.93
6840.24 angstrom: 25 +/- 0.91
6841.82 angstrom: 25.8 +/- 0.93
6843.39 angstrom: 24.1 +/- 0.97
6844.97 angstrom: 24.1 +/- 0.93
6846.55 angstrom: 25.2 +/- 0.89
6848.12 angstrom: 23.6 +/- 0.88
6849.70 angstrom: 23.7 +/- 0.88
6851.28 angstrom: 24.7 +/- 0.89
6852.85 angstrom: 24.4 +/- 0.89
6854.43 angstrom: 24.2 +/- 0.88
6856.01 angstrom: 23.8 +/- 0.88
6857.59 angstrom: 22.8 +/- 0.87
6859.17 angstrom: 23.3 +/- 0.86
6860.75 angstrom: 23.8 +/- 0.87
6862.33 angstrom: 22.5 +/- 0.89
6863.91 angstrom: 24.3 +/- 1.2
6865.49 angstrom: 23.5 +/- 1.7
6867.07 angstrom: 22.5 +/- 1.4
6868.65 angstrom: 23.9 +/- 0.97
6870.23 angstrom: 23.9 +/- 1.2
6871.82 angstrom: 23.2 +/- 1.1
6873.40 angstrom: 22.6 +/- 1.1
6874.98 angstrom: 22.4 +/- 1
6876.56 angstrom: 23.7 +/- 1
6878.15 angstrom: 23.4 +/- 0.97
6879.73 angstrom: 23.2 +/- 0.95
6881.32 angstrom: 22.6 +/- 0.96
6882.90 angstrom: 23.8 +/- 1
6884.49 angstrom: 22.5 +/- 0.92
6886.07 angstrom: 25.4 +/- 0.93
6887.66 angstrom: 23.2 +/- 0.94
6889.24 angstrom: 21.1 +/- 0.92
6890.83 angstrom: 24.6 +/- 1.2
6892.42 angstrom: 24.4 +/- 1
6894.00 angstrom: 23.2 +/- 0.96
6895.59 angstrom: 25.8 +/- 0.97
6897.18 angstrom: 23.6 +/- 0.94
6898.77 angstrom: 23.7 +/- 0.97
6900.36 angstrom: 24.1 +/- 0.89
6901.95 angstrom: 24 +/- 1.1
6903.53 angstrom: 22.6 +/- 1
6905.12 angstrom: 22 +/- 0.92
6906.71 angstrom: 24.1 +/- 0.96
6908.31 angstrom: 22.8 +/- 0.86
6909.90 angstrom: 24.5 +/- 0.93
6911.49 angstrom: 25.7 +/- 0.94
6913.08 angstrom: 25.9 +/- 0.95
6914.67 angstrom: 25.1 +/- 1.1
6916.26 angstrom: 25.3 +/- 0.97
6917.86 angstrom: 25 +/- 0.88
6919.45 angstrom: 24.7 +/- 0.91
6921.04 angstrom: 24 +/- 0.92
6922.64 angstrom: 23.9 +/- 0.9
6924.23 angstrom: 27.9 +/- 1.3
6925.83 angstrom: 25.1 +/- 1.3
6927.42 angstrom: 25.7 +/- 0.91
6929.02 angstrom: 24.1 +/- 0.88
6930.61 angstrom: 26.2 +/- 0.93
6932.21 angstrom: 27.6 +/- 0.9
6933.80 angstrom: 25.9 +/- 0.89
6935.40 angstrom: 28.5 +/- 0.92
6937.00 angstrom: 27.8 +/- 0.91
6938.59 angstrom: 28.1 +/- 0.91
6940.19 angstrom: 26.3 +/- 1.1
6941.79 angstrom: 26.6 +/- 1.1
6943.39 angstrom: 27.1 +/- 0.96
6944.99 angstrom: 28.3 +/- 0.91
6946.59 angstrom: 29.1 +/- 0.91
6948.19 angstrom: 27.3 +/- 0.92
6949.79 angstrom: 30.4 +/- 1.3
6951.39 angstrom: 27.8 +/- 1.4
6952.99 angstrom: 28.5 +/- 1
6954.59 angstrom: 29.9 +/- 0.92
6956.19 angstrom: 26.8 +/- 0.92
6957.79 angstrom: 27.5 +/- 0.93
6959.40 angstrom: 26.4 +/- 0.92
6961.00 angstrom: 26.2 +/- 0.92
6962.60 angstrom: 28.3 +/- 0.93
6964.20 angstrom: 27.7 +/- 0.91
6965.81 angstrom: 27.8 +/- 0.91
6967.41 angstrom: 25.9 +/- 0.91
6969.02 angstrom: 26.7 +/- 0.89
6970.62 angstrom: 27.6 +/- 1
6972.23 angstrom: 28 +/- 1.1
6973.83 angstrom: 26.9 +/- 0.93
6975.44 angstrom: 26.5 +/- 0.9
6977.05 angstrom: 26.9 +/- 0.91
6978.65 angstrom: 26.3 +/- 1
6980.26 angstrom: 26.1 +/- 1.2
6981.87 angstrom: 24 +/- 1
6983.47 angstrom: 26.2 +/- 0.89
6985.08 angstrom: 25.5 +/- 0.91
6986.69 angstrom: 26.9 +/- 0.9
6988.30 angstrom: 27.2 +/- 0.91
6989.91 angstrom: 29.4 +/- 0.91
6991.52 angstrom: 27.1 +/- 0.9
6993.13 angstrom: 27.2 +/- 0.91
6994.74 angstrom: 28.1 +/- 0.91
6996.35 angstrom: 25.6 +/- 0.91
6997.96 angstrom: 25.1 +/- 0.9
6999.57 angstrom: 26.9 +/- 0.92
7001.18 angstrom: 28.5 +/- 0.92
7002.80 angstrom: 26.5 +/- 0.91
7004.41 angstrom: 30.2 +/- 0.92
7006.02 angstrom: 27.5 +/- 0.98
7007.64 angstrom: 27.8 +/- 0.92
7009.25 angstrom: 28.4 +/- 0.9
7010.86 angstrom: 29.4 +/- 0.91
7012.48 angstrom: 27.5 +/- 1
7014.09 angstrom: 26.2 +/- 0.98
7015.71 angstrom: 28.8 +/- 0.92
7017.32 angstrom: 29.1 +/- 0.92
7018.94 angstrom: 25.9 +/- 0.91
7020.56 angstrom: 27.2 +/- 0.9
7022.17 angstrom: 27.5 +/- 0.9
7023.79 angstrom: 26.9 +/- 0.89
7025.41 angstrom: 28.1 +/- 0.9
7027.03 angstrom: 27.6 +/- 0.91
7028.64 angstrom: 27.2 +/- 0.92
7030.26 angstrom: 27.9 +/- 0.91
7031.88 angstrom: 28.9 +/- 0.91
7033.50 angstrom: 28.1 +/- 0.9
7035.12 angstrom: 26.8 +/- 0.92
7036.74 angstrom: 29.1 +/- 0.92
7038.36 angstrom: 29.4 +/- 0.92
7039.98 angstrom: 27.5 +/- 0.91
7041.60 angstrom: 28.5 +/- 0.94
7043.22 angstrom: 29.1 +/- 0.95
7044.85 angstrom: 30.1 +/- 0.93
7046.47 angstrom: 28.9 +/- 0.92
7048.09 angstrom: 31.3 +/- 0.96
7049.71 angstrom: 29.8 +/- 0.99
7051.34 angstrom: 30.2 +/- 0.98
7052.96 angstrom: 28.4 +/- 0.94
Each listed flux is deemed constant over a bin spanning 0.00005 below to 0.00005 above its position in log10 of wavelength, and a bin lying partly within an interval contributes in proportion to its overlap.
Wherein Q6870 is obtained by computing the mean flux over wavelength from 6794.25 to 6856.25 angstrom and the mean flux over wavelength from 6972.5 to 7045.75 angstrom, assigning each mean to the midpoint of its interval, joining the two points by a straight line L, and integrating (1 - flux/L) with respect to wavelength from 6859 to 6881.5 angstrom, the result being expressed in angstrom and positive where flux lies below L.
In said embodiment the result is 2.1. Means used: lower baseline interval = 25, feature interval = 23.3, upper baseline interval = 27.5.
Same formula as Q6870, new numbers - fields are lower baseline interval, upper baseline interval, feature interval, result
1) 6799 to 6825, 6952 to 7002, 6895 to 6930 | 2.3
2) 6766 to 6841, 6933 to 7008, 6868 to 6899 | 3.2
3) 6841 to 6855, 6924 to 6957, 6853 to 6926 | 5.4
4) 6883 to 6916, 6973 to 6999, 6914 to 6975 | -3.8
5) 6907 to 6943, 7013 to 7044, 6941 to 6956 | -1.2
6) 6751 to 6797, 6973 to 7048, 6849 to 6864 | 1.5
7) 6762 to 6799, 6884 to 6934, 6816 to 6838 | -0.2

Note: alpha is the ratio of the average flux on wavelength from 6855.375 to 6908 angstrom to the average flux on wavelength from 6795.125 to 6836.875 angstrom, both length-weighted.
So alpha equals 0.9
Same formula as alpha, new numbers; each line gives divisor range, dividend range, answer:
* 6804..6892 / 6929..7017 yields 1.12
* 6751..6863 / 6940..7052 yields 1.10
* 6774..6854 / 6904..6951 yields 1.03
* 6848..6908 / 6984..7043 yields 1.18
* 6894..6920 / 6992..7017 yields 1.14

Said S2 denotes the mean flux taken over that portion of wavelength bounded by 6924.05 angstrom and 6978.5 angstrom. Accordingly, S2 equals 27.3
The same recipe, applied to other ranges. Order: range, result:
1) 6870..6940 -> 24.5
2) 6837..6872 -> 24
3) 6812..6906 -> 24.2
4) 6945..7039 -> 27.5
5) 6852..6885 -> 23.4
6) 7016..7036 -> 27.6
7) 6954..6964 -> 27.5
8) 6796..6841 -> 25.2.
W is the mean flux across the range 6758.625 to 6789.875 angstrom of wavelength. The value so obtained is 25.8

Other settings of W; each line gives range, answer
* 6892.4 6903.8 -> 24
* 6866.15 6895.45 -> 23.4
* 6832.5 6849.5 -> 24.9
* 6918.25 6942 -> 26.1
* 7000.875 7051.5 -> 28.3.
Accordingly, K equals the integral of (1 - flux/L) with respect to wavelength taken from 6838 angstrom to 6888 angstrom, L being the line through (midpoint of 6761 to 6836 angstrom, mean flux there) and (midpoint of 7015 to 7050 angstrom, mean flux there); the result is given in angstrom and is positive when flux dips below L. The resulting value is 4.6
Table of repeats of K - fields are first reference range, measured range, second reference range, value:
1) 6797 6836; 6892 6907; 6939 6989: 1.48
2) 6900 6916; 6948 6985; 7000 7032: -1.50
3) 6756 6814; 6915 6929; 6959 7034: 0.80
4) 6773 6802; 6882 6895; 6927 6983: 1.44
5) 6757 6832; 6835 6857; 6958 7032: 1.14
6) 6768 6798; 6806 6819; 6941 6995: 0.35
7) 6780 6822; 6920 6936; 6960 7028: 0.40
